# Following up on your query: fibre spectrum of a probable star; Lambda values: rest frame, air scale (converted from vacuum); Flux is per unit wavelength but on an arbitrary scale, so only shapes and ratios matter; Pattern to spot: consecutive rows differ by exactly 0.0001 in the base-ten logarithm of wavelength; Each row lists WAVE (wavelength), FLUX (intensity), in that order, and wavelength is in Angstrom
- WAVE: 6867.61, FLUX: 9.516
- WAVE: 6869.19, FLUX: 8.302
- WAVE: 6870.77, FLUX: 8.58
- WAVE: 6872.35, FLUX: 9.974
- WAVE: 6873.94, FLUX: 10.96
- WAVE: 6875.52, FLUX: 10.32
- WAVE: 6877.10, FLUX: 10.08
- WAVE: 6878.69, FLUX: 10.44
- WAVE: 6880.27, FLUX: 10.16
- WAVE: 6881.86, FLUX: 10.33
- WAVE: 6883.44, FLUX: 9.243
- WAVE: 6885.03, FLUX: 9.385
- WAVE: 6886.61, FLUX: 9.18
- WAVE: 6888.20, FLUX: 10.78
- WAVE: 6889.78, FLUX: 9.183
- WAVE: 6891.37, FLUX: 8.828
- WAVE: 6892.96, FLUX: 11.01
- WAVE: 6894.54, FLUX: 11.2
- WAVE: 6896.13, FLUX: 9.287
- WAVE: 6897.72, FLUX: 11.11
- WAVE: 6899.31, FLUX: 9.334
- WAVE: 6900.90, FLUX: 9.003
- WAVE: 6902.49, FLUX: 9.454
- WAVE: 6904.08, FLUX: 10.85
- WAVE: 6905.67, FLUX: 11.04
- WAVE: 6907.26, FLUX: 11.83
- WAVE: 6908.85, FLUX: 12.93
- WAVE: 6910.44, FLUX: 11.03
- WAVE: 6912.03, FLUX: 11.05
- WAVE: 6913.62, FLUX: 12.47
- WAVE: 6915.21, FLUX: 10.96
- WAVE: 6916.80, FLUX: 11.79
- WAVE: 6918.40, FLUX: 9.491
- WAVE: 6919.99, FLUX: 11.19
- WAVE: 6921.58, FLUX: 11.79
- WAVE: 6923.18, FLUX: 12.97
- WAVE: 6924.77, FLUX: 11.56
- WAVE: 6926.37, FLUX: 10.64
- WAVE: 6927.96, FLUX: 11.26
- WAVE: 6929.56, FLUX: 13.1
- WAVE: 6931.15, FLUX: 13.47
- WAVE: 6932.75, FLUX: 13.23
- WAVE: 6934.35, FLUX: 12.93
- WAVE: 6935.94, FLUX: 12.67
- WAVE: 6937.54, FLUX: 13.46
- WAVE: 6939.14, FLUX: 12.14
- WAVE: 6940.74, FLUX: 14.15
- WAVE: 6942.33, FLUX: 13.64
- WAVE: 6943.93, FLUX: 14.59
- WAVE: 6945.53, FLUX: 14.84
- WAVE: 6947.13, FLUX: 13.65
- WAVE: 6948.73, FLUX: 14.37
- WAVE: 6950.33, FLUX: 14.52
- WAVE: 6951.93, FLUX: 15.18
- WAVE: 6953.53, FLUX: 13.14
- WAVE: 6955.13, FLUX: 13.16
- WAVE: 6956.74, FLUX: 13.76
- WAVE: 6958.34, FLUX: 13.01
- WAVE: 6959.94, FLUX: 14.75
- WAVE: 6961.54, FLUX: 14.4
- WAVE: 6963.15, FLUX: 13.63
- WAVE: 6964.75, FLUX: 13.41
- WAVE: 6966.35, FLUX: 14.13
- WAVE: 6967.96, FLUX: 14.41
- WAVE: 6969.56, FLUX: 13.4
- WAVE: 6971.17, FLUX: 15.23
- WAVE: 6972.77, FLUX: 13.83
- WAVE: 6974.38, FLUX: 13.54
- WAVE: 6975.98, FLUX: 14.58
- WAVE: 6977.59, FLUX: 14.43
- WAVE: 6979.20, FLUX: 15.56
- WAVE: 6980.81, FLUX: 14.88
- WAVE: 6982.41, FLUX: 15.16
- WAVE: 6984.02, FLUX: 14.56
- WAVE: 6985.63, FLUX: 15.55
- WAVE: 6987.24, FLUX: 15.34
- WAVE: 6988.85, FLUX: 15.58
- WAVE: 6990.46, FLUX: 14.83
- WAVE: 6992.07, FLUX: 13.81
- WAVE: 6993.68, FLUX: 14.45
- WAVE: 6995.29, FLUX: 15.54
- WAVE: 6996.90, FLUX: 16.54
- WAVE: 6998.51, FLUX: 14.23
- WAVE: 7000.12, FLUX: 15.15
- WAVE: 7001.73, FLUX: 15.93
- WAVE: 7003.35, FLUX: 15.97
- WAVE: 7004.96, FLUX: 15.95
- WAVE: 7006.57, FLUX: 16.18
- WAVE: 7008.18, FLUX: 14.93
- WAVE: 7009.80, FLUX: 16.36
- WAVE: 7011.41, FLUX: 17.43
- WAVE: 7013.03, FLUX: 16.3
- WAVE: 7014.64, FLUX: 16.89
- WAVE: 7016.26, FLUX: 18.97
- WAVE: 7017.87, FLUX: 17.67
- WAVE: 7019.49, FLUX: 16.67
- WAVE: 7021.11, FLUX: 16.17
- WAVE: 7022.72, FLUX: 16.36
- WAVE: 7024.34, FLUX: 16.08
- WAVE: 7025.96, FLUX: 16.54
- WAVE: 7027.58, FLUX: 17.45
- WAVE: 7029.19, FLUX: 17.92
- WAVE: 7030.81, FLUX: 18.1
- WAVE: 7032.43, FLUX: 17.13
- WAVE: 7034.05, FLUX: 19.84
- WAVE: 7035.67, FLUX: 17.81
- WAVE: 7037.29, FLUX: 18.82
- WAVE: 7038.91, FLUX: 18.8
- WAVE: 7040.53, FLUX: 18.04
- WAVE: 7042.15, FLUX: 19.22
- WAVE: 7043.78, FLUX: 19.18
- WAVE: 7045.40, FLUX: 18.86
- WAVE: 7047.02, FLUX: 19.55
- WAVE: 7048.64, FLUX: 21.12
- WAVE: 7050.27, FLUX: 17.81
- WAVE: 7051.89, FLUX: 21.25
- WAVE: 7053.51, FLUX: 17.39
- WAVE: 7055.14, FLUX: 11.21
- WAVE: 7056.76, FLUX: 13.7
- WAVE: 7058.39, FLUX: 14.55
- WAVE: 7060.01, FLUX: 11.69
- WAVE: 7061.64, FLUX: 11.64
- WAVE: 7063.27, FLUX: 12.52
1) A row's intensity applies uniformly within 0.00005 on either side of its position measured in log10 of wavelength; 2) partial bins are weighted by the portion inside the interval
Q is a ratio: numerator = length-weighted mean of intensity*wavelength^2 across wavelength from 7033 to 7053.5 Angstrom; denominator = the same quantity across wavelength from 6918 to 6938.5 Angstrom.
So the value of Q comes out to 1.62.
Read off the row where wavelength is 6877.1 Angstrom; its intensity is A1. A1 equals 10.08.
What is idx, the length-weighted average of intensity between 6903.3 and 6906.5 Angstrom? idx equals 11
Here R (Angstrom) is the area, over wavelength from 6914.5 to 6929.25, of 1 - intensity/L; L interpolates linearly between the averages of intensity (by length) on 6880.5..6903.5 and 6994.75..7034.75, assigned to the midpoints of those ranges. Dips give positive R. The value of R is 0.2 Angstrom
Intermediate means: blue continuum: 9.83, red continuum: 16.7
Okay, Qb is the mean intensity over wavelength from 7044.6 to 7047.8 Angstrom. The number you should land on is 19.2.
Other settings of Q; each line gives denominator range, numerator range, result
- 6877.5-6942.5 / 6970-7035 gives 1.46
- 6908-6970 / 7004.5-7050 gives 1.40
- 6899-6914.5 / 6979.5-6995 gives 1.40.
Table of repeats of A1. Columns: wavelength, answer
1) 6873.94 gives 10.96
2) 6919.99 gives 11.19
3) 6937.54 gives 13.46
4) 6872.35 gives 9.974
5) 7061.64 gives 11.64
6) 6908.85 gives 12.93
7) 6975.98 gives 14.58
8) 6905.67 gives 11.04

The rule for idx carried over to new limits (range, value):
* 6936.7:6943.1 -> 13.3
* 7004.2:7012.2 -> 16.2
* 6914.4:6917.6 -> 11.4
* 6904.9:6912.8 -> 11.6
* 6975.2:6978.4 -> 14.5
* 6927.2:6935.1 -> 12.8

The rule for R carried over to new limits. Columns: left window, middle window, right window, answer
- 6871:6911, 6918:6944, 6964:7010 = -0.55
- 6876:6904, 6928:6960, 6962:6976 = -2.28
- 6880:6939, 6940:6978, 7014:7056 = -0.92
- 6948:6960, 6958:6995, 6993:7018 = 1.00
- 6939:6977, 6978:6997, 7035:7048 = 0.76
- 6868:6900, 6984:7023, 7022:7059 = -0.14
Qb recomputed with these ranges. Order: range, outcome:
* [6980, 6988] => 15.1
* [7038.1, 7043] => 18.7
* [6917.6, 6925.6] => 11.4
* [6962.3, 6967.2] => 13.7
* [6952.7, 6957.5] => 13.3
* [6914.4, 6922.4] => 11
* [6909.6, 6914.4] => 11.5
